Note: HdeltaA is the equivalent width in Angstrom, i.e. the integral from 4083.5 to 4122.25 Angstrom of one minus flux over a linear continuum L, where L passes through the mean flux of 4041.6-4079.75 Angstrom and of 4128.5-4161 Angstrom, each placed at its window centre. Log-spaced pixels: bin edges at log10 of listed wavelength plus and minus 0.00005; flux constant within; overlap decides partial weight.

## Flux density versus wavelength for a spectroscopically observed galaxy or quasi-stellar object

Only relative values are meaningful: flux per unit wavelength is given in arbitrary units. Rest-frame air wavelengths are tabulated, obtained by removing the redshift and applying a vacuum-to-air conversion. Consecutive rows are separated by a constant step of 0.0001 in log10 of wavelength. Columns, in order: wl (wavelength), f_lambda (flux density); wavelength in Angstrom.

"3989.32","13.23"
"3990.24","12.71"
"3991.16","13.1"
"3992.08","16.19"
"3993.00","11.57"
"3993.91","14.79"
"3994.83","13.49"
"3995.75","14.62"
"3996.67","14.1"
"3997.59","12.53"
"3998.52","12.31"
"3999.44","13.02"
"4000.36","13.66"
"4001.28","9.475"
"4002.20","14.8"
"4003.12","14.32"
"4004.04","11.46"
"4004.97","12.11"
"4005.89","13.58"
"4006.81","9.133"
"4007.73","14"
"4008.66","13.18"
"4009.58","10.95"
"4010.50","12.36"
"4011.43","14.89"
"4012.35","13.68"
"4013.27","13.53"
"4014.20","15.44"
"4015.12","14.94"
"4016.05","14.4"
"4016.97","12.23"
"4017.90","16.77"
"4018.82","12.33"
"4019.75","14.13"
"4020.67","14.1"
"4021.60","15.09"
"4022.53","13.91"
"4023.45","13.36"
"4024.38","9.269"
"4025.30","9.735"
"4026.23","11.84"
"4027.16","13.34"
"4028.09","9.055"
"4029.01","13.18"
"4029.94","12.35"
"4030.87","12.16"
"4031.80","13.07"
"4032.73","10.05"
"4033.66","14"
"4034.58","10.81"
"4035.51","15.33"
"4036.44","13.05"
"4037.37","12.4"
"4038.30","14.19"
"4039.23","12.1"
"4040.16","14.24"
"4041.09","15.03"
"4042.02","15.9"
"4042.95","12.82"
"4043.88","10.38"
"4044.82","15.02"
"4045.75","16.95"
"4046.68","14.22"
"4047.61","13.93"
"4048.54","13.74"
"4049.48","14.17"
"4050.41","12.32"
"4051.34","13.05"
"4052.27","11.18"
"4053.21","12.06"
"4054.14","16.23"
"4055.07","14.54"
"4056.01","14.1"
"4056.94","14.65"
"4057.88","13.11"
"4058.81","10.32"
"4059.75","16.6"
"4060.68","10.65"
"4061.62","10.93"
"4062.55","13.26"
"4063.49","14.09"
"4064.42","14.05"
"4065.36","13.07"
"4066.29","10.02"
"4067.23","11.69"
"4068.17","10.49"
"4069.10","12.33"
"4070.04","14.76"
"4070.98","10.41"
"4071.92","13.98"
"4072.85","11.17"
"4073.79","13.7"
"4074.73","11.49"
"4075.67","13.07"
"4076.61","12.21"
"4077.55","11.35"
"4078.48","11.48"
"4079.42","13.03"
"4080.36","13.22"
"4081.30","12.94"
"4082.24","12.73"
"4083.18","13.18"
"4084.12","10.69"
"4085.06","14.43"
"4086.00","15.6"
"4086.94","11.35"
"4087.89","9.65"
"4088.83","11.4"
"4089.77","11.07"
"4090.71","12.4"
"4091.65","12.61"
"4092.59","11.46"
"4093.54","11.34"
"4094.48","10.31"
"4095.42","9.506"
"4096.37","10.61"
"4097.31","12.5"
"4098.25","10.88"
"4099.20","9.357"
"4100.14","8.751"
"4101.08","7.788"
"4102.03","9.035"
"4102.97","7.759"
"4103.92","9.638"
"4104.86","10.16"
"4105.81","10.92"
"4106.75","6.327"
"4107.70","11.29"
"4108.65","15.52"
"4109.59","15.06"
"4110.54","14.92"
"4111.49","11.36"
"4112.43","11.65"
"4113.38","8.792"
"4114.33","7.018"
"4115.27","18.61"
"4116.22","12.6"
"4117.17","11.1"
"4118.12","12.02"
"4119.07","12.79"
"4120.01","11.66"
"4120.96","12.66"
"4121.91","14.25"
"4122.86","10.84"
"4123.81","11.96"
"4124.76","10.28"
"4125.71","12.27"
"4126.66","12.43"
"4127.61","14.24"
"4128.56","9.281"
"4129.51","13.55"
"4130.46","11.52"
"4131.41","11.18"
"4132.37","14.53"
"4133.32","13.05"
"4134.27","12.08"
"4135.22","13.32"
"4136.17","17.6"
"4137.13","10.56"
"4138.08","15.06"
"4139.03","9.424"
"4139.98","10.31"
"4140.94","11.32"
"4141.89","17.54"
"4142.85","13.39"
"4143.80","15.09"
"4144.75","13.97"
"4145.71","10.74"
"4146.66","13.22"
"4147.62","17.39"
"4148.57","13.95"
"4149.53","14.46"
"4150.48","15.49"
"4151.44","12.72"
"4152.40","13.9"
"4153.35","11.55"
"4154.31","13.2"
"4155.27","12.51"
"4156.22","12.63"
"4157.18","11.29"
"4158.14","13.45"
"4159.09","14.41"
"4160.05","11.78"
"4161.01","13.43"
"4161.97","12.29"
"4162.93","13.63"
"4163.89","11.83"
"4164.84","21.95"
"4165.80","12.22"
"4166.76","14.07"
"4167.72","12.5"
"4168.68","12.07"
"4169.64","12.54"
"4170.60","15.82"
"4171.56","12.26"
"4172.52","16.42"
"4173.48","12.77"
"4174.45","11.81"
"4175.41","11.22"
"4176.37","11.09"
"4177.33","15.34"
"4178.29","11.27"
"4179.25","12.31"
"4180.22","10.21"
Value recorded 5.0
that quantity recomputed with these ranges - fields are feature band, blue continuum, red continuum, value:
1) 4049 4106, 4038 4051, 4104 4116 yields 3.86 Angstrom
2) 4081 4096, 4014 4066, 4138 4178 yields 1.58 Angstrom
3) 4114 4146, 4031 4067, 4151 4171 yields 1.62 Angstrom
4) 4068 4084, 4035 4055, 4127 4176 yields 1.36 Angstrom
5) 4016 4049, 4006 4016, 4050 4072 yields -0.24 Angstrom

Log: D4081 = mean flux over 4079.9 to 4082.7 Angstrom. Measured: 13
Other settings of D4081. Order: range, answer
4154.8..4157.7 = 12.2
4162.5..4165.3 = 15.8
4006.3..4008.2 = 11.6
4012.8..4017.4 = 14.1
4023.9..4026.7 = 10.3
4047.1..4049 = 13.9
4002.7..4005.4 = 12.6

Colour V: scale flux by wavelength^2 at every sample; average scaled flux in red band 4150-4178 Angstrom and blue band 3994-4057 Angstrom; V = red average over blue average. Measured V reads 1.08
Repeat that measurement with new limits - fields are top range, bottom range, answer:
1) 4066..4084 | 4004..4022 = 0.94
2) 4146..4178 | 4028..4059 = 1.07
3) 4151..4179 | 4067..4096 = 1.13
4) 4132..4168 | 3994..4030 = 1.11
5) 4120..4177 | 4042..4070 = 1.04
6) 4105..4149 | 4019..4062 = 1.00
